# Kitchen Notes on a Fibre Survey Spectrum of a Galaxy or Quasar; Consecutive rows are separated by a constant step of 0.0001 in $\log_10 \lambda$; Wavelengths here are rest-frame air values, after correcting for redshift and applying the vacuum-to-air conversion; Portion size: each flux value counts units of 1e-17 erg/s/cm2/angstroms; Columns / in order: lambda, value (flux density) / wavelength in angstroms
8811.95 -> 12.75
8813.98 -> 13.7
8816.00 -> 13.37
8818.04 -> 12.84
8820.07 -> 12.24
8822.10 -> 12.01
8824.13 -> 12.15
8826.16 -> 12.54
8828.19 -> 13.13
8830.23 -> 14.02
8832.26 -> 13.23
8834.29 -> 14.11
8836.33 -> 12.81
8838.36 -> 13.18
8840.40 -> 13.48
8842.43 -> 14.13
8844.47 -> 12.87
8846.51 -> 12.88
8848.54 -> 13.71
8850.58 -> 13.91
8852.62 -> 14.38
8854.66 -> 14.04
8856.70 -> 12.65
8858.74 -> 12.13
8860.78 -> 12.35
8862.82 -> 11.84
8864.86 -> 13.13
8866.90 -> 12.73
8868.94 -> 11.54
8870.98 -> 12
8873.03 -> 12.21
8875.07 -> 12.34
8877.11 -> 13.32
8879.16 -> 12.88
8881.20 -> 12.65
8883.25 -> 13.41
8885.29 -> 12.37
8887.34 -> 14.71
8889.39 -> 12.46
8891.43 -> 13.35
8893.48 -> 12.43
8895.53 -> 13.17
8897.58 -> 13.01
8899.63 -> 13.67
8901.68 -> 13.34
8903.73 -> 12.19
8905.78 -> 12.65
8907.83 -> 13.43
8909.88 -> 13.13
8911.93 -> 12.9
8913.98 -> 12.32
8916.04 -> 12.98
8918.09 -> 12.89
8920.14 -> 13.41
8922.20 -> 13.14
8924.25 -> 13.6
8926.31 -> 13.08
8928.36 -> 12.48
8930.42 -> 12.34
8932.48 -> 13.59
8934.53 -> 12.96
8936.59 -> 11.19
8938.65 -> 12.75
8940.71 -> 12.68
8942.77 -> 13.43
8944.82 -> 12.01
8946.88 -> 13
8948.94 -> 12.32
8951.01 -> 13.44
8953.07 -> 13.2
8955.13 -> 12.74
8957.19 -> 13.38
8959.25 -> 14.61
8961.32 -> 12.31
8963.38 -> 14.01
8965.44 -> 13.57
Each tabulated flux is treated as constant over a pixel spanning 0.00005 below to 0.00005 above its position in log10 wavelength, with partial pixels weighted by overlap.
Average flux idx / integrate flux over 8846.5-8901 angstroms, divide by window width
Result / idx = 12.9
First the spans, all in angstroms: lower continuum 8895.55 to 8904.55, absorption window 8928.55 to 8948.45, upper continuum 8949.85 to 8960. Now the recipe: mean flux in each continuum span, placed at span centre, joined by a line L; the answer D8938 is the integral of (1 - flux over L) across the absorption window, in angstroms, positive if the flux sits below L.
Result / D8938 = 1.01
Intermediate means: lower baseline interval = 13.1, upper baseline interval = 13.4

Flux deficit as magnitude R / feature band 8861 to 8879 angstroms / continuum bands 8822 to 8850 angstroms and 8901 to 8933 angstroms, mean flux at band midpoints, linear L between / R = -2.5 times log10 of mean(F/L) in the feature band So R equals 0.06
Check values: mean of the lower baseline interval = 13.2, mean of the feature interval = 12.4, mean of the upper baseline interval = 13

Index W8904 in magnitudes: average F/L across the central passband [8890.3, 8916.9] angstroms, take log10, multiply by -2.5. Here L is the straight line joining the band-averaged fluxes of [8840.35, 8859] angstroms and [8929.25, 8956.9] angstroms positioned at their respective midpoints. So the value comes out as 0.01 mag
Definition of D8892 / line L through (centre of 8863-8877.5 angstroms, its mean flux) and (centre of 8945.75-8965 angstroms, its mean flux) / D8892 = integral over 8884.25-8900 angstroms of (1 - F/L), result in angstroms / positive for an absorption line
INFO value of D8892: -0.64 angstroms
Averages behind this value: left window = 12.4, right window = 13.2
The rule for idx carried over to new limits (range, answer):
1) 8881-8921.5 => 13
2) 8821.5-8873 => 13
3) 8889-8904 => 13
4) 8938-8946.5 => 12.7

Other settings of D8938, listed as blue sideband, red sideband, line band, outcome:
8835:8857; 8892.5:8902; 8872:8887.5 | 0.4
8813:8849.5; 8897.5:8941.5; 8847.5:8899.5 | 0.4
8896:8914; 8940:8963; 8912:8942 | 0.5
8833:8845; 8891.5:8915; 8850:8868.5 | 0.5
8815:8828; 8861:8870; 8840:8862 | -1.6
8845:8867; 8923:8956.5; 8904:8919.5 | 0.0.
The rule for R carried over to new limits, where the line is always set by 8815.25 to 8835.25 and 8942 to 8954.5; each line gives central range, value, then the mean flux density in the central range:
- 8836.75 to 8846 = -0.033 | 13.3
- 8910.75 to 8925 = -0.010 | 13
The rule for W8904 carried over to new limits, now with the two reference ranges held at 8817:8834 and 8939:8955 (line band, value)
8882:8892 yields -0.03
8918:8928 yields -0.03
